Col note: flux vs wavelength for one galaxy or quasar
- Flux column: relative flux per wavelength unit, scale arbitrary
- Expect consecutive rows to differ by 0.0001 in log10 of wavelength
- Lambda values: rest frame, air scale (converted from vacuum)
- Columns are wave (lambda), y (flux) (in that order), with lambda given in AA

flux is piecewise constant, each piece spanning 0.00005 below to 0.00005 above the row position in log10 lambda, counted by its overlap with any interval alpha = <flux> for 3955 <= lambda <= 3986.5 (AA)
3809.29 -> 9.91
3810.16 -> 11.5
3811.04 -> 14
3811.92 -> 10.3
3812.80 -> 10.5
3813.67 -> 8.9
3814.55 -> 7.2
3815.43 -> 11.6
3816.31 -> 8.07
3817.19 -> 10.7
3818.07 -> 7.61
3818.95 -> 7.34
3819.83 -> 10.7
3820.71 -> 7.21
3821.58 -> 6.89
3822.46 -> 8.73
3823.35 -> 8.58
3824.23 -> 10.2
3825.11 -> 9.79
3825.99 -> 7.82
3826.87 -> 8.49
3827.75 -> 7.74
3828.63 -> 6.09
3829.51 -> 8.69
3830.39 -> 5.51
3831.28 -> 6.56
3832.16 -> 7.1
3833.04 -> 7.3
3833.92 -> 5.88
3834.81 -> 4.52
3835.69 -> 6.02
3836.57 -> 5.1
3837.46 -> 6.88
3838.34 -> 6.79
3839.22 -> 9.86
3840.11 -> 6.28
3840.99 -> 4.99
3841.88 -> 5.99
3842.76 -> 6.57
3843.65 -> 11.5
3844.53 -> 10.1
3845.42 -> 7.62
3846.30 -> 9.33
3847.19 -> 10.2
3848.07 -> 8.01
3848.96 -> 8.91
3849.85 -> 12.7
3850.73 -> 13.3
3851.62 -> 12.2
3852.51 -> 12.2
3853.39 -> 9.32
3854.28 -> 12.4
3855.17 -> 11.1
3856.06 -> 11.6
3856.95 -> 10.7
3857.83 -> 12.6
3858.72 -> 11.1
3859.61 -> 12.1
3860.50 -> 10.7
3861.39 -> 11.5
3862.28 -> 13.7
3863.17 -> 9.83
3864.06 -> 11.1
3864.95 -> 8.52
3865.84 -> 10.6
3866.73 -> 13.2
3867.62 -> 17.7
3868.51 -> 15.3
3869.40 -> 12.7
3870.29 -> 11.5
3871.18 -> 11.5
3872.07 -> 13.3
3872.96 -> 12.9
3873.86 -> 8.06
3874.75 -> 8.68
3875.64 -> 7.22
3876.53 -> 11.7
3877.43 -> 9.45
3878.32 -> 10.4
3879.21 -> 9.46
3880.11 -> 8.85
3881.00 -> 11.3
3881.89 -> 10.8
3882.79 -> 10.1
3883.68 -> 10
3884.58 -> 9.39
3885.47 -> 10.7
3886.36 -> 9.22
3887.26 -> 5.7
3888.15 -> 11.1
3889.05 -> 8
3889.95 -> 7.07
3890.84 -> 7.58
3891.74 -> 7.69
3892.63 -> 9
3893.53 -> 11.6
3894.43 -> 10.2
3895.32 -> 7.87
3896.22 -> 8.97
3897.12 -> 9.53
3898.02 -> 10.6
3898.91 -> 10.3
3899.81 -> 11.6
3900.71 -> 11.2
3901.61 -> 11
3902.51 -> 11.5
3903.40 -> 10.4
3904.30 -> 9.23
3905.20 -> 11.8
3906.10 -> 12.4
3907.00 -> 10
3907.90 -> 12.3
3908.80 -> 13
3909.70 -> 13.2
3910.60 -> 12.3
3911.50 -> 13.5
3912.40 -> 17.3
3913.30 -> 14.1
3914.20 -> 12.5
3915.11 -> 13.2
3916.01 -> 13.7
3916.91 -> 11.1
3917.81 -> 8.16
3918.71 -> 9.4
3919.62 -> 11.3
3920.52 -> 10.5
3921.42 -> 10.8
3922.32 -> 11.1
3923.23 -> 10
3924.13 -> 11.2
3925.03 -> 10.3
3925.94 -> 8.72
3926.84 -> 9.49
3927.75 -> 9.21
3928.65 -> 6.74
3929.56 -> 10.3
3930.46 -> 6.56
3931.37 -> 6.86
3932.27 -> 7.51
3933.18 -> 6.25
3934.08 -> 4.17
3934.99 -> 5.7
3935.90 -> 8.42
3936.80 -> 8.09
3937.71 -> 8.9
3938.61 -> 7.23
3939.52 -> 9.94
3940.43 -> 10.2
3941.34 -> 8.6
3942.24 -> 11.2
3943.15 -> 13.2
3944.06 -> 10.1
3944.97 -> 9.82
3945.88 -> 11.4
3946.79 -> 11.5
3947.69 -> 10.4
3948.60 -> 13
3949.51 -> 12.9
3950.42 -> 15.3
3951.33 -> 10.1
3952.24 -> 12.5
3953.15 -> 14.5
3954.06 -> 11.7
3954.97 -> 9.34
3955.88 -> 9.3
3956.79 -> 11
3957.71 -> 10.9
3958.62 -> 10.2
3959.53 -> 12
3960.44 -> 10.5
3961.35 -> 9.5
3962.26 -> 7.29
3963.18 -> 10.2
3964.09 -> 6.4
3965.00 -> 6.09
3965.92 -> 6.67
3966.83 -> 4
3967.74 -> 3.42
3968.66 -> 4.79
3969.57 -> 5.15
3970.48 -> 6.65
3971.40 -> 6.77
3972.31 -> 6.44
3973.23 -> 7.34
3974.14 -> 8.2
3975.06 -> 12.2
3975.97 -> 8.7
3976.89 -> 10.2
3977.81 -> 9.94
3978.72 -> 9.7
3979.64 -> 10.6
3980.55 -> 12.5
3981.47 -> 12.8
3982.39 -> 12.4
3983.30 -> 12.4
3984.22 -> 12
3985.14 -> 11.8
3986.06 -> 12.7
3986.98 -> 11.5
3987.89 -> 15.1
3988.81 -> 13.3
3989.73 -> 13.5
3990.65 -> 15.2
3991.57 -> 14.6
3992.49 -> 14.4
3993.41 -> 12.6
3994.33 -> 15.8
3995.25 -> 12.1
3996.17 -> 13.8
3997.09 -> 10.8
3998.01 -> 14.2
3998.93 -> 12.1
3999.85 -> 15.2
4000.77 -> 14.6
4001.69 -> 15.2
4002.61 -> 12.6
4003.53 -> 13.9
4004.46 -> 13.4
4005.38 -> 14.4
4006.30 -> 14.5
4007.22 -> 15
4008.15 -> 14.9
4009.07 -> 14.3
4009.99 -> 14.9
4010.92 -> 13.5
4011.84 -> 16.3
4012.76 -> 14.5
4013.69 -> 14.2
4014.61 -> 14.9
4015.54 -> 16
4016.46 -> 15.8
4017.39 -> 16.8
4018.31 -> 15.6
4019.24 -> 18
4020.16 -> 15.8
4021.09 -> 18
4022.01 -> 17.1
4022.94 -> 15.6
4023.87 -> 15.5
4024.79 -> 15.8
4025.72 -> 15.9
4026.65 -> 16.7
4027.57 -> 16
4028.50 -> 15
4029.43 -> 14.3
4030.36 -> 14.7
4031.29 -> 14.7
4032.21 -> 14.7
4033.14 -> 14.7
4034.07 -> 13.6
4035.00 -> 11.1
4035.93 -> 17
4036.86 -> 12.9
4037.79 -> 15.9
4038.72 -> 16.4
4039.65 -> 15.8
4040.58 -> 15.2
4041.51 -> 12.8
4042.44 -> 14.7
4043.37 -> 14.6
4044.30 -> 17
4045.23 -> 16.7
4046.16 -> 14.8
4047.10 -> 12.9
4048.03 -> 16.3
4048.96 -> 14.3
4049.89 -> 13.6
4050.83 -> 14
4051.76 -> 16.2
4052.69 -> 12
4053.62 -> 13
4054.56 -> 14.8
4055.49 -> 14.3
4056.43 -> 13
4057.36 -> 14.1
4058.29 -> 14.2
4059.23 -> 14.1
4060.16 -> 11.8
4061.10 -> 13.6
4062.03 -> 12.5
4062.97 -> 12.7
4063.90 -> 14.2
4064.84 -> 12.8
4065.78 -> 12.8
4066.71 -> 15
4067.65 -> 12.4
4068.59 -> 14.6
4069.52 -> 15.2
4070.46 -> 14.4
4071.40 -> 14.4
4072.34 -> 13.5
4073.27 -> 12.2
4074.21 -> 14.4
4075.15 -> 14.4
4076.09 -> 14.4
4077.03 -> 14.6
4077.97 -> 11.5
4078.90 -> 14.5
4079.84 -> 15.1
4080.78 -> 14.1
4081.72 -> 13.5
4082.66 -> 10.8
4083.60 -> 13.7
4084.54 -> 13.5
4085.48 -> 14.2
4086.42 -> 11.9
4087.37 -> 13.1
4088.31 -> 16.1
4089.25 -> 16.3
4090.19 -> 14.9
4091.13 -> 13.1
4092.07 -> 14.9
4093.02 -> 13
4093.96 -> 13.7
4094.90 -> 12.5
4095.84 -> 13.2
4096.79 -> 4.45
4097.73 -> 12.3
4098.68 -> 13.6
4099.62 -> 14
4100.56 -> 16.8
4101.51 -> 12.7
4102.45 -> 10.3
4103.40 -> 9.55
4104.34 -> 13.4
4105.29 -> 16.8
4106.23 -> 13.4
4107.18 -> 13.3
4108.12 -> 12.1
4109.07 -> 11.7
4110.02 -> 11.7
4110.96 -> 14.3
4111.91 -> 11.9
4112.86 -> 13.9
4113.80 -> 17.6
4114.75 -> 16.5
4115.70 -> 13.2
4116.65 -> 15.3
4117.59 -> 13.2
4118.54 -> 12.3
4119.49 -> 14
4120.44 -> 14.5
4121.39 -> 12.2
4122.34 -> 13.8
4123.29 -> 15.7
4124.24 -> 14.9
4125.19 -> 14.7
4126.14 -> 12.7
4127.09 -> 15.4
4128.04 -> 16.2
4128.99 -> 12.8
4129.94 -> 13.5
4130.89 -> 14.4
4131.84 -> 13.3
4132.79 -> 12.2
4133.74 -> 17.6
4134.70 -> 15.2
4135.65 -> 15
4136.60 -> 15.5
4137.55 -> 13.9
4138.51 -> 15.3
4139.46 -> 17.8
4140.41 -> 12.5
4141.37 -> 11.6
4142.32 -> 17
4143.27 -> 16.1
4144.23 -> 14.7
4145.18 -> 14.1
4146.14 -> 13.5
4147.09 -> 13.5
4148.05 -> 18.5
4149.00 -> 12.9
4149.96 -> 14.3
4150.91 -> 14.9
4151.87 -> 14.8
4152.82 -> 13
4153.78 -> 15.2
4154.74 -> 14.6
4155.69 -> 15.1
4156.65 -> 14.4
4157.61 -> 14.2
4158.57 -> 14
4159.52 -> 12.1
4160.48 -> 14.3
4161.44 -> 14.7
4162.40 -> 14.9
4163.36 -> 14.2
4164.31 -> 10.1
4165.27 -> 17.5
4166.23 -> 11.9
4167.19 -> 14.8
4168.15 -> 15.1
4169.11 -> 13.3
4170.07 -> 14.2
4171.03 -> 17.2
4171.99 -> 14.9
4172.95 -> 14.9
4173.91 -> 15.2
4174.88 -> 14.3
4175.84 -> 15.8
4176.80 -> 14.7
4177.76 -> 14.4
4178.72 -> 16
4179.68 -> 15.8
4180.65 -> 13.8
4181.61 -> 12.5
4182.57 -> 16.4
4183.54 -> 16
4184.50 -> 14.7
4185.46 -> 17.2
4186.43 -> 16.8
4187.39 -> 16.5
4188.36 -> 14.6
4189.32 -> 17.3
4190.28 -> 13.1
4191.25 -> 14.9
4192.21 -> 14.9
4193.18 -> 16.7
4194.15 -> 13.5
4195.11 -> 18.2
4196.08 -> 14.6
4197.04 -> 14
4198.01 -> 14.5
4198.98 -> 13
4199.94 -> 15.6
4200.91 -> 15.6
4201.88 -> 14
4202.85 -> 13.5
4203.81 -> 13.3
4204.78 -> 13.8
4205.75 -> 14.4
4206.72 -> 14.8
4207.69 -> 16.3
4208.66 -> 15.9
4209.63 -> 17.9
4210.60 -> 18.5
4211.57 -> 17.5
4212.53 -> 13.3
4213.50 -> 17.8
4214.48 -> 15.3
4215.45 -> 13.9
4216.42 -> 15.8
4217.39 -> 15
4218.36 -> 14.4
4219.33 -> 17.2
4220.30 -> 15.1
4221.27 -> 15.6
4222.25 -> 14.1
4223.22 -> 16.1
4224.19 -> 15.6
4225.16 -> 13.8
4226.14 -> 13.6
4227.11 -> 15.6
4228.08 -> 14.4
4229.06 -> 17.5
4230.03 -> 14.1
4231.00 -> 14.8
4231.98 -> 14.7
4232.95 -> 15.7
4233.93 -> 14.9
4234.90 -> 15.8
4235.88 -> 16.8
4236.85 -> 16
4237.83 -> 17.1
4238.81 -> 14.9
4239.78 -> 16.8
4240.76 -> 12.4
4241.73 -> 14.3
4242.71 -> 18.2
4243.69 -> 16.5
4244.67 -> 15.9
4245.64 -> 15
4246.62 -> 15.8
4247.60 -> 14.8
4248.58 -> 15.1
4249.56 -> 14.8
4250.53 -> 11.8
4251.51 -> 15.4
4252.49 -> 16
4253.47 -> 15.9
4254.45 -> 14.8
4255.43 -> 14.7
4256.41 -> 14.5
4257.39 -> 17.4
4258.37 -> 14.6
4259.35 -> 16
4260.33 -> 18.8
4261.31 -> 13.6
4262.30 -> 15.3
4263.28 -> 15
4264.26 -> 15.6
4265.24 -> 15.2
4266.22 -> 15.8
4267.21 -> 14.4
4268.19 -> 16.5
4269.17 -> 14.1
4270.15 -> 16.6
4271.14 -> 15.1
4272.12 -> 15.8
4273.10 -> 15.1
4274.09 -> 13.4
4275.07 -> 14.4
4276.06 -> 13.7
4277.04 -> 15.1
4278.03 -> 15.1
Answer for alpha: 9.14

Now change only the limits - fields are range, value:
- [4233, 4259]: 15.4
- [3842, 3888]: 10.7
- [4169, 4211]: 15.2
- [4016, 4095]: 14.4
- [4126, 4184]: 14.6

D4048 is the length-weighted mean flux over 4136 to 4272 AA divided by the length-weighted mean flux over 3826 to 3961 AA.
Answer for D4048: 1.5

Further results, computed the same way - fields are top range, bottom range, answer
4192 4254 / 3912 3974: 1.60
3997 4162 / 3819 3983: 1.46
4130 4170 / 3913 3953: 1.43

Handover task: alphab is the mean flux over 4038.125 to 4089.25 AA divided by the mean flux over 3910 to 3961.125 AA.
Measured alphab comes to 1.35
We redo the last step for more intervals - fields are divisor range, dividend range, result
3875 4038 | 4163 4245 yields 1.33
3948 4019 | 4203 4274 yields 1.30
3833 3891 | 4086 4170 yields 1.41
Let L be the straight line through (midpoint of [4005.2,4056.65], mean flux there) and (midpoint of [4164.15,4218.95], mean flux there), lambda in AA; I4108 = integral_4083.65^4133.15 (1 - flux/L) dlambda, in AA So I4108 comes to 4.96 AA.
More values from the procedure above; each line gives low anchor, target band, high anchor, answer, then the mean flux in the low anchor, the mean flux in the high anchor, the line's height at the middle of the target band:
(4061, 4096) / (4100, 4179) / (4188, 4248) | 0.91 AA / 13.7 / 15.3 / 14.4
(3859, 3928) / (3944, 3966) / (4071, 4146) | 2.05 AA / 10.8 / 13.8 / 11.7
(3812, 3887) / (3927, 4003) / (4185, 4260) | 6.99 AA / 9.58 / 15.3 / 11.4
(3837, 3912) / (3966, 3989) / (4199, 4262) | 4.49 AA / 10.4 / 15.3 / 11.8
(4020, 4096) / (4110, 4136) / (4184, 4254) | 0.81 AA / 14.3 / 15.3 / 14.7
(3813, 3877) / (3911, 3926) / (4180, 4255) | -1.43 AA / 9.52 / 15.3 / 10.7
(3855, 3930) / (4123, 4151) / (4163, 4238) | -0.77 AA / 10.8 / 15.2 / 14.3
